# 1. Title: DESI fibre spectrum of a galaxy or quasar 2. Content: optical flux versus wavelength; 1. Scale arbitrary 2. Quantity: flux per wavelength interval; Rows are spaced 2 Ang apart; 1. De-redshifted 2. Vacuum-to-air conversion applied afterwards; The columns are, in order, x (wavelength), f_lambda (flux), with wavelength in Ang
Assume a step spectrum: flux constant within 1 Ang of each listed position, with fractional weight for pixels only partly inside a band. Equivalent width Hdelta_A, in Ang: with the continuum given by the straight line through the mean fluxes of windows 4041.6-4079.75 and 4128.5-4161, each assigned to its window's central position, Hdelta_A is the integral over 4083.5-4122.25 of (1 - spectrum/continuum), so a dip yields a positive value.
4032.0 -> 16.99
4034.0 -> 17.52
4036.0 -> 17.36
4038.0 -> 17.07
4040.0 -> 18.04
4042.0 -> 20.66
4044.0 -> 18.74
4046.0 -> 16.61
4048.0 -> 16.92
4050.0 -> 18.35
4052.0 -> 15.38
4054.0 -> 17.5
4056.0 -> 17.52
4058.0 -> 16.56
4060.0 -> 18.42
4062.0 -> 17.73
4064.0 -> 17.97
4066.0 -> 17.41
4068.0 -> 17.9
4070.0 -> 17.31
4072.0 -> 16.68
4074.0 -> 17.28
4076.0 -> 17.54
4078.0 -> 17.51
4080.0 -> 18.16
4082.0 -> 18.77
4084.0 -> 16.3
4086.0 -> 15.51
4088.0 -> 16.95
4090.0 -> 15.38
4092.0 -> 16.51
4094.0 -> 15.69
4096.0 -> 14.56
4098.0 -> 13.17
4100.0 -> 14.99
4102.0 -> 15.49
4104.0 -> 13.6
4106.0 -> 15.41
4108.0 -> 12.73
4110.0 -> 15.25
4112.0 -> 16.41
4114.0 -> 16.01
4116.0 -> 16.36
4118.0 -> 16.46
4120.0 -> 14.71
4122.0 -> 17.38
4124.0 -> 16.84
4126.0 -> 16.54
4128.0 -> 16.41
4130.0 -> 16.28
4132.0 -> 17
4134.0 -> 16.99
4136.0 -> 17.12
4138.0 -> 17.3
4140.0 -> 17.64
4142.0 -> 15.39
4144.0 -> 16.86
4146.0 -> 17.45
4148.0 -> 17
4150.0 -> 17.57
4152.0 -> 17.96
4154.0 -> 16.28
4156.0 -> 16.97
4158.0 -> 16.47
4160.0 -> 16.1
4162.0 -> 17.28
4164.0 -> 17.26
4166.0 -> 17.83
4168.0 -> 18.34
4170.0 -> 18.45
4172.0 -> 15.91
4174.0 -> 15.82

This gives 4.1 Ang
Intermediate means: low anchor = 17.5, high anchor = 16.9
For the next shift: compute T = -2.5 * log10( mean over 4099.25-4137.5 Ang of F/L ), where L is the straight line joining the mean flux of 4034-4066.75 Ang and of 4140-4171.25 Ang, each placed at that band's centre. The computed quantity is 0.092 mag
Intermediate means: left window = 17.6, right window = 17.2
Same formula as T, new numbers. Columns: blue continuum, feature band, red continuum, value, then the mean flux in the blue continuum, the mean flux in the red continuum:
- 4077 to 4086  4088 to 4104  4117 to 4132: 0.133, 17.4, 16.4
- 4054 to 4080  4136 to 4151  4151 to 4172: 0.016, 17.5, 17.2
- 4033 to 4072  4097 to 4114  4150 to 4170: 0.184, 17.6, 17.2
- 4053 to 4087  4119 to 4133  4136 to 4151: 0.044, 17.4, 17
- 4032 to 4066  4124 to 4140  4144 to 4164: 0.018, 17.6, 17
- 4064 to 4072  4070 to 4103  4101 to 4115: 0.002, 17.5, 15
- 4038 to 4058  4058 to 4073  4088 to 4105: -0.054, 17.7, 15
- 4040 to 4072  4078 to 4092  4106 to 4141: 0.013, 17.6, 16.3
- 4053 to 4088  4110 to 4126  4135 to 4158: 0.059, 17.4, 17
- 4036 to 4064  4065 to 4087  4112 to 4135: -0.005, 17.7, 16.5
